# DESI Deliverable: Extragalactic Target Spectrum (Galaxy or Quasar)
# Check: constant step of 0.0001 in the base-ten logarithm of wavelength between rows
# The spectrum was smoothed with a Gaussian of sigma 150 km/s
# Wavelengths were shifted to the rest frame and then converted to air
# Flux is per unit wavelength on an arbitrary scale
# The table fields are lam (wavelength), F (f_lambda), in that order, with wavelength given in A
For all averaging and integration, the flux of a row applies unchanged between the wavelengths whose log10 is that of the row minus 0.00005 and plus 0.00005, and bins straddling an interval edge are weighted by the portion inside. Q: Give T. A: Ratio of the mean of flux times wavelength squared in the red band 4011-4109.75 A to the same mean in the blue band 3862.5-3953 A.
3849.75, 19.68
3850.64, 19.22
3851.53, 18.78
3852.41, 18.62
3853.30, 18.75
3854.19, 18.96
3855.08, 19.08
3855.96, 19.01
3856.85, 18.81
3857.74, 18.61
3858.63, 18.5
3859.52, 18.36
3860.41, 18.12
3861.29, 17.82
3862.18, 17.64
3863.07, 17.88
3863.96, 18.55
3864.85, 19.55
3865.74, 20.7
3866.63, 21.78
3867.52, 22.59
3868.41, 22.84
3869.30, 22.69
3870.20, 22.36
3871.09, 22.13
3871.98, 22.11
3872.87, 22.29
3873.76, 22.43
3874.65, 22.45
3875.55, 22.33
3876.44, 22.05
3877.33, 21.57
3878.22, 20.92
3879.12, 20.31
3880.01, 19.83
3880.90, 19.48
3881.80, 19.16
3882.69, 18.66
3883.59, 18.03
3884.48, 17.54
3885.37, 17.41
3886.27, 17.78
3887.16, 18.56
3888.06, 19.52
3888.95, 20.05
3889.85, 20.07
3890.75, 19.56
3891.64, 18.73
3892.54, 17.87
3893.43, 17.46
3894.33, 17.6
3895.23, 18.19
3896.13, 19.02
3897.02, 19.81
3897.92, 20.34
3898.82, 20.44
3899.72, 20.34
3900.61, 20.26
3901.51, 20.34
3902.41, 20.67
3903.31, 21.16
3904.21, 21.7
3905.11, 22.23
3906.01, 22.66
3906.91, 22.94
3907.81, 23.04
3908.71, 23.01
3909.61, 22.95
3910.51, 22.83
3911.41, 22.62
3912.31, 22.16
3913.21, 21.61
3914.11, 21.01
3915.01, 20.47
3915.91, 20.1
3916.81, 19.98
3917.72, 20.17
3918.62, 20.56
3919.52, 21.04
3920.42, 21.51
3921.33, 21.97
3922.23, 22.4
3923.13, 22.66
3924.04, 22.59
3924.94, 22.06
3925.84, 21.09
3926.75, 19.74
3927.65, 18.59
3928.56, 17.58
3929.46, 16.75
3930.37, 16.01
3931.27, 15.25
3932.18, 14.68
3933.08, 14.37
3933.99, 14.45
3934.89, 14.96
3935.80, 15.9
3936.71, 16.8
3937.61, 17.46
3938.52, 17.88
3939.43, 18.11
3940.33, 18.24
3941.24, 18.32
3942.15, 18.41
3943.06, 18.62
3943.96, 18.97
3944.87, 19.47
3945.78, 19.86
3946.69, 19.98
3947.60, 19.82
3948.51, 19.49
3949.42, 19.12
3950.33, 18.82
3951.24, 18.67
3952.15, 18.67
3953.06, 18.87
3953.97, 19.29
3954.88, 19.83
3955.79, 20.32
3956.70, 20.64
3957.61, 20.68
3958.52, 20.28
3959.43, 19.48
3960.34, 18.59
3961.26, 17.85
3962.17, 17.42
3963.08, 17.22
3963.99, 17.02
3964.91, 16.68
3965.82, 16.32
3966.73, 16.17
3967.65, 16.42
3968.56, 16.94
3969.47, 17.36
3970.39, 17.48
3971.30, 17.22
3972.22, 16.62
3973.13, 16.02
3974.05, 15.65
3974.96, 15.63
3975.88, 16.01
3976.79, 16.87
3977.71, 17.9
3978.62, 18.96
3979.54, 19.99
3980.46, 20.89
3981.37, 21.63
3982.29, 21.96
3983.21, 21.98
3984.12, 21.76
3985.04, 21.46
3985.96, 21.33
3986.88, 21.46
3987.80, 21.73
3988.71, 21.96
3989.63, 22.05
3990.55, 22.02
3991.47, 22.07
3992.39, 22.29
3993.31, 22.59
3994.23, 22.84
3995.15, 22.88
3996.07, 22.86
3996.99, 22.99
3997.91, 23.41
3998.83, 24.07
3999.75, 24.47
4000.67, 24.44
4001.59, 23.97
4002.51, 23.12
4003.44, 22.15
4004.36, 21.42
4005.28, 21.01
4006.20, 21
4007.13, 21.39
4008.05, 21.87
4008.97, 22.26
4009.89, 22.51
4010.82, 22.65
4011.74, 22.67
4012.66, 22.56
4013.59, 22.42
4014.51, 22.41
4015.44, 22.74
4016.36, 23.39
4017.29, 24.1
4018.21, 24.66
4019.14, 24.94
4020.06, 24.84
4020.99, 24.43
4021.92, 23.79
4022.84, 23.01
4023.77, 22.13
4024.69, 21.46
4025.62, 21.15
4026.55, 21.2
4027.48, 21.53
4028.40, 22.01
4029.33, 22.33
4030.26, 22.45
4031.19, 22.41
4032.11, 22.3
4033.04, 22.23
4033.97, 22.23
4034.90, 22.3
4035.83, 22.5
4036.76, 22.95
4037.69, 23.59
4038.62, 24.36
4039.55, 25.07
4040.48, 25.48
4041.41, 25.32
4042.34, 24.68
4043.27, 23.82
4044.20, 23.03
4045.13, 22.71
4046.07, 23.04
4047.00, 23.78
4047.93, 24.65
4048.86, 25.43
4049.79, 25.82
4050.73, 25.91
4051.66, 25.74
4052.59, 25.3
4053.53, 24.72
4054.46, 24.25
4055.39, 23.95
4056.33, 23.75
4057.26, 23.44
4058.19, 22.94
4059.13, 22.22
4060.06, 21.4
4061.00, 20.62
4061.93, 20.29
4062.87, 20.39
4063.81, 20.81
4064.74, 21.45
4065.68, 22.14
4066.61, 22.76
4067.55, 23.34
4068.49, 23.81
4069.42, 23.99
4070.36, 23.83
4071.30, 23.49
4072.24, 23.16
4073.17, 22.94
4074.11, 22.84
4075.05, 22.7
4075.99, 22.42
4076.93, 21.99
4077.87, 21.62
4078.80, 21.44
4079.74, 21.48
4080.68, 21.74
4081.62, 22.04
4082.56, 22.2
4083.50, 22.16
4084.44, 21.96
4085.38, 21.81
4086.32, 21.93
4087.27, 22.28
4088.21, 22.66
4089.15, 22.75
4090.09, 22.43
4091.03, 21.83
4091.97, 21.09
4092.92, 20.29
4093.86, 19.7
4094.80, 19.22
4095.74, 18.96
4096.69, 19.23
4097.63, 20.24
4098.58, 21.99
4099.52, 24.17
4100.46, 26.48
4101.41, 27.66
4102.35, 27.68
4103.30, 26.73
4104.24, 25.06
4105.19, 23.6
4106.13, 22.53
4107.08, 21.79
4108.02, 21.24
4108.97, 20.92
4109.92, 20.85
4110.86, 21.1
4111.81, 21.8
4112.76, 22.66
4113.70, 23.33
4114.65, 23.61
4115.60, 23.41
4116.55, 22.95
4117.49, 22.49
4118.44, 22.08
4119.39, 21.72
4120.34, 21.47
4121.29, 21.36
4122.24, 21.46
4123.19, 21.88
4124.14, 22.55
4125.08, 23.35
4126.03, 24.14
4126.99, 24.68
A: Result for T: 1.25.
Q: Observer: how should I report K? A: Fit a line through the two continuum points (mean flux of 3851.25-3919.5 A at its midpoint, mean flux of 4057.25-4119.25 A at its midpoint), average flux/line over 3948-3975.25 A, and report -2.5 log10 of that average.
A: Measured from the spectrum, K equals 0.17 mag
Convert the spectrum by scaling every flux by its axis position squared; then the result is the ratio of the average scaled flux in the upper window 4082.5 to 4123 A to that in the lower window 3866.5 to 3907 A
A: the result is 1.22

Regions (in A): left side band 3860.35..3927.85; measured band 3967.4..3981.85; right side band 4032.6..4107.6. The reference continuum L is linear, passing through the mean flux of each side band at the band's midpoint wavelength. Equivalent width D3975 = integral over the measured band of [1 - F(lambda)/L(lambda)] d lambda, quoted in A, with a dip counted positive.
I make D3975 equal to 2.7 A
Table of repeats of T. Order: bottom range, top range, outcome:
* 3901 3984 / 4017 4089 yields 1.27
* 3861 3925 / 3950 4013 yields 1.03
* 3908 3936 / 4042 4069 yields 1.26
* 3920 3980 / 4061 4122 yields 1.31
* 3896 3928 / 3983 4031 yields 1.11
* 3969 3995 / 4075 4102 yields 1.16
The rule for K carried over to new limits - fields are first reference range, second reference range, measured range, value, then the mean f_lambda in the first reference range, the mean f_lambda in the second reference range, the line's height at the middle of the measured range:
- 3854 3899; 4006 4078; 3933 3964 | 0.15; 19.8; 23.1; 21.2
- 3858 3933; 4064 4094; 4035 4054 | -0.12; 20.2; 22.3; 21.9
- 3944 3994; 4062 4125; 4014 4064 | -0.11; 19.2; 22.4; 21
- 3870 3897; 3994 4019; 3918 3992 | 0.14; 19.8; 22.9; 21.6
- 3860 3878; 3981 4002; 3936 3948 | 0.18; 21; 22.5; 21.9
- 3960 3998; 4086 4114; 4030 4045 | -0.12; 19.5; 22.4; 20.9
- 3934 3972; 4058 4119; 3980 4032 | -0.14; 18.2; 22.3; 19.8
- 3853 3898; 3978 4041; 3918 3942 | 0.13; 19.7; 22.5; 20.9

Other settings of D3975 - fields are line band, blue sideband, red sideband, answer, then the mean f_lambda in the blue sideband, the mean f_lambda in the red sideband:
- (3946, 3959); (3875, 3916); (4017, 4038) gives 1.1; 20.3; 22.8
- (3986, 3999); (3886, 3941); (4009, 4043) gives -0.2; 19.7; 23.1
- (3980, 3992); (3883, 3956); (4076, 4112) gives -0.7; 19.5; 22.2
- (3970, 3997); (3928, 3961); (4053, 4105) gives -1.0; 18.2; 22.5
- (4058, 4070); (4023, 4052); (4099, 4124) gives 0.6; 23.3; 23.1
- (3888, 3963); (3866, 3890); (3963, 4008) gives 3.4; 20.6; 20.3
